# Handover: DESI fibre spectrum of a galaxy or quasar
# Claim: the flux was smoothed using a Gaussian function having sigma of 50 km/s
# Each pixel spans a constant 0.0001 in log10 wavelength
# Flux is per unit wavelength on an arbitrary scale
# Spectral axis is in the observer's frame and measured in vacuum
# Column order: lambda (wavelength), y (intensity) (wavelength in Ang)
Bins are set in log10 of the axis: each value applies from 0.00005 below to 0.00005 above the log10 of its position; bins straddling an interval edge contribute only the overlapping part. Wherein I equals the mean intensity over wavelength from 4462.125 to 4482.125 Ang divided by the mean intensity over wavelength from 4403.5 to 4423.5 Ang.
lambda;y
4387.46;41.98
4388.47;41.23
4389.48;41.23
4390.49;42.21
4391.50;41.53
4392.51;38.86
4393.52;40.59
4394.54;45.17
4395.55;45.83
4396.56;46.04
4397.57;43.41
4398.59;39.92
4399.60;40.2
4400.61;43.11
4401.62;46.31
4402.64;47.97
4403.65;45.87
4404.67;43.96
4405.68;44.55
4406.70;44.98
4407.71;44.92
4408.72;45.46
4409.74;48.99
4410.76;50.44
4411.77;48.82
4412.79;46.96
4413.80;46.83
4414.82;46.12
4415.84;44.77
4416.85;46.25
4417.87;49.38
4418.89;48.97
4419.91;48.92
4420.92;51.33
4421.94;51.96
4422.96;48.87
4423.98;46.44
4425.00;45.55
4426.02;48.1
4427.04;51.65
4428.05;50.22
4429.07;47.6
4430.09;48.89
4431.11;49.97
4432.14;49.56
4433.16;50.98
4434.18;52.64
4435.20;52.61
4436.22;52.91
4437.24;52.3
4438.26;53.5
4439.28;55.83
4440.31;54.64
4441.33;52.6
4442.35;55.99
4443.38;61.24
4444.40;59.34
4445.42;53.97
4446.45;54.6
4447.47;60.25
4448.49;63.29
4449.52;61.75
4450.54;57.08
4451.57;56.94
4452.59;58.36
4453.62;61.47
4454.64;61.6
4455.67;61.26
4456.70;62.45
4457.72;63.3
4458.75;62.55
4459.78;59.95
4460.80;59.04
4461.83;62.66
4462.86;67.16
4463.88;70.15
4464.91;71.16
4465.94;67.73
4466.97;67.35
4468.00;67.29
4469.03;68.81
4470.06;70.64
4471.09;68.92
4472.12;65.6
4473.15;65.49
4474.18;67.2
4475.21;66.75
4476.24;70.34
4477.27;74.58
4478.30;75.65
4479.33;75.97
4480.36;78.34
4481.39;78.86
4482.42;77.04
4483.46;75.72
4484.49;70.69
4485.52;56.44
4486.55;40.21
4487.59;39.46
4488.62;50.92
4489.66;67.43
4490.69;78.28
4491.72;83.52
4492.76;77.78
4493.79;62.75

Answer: 1.48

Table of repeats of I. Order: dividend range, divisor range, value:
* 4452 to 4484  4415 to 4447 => 1.32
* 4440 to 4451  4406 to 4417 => 1.24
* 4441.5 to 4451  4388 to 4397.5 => 1.37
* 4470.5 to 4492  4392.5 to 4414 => 1.50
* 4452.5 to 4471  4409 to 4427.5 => 1.34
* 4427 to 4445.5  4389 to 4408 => 1.22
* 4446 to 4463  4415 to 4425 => 1.26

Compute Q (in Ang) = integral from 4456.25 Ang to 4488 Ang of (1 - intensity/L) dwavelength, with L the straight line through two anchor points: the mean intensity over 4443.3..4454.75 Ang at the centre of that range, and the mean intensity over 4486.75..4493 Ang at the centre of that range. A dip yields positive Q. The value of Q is -2.45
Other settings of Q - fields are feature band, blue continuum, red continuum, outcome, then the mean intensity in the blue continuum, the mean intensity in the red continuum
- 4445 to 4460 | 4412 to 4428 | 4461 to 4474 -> 0.35 Ang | 48.2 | 67.5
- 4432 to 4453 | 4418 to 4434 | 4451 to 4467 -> 0.16 Ang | 49.3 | 63.2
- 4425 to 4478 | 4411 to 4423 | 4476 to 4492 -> -0.98 Ang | 48.3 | 68.1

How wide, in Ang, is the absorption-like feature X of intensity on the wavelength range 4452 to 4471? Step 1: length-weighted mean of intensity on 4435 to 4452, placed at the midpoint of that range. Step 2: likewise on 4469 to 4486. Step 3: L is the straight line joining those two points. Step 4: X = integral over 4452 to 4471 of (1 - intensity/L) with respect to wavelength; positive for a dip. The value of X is -0.1 Ang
